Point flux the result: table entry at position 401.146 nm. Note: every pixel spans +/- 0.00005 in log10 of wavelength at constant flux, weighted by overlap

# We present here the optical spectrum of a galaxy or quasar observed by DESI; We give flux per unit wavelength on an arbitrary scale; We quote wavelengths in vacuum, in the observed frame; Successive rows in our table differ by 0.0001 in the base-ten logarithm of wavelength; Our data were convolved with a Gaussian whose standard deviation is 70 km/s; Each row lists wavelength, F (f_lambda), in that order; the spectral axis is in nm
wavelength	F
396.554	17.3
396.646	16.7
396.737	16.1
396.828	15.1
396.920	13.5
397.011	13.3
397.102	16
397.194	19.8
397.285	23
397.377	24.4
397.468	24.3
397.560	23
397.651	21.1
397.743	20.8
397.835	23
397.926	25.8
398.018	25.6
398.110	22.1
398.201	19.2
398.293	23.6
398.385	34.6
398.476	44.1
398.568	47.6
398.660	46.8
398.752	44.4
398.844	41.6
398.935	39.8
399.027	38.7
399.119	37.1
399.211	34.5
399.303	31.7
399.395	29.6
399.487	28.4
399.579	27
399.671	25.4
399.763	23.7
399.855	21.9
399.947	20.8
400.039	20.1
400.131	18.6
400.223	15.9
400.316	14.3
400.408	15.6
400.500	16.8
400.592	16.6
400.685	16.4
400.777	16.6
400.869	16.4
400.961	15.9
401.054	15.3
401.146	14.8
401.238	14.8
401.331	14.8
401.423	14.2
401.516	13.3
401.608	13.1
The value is 14.8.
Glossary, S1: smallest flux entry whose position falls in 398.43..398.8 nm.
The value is 44.1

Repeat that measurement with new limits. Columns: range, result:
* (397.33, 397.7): 21.1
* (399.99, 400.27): 15.9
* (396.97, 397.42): 13.3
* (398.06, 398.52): 19.2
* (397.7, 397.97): 20.8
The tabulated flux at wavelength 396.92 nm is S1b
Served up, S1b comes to 13.5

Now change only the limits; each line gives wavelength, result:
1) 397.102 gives 16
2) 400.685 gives 16.4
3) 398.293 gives 23.6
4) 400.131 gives 18.6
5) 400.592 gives 16.6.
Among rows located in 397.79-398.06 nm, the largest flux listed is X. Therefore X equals 25.8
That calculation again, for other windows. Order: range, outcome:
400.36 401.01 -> 16.8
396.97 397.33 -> 23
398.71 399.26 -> 44.4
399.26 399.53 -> 31.7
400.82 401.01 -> 16.4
